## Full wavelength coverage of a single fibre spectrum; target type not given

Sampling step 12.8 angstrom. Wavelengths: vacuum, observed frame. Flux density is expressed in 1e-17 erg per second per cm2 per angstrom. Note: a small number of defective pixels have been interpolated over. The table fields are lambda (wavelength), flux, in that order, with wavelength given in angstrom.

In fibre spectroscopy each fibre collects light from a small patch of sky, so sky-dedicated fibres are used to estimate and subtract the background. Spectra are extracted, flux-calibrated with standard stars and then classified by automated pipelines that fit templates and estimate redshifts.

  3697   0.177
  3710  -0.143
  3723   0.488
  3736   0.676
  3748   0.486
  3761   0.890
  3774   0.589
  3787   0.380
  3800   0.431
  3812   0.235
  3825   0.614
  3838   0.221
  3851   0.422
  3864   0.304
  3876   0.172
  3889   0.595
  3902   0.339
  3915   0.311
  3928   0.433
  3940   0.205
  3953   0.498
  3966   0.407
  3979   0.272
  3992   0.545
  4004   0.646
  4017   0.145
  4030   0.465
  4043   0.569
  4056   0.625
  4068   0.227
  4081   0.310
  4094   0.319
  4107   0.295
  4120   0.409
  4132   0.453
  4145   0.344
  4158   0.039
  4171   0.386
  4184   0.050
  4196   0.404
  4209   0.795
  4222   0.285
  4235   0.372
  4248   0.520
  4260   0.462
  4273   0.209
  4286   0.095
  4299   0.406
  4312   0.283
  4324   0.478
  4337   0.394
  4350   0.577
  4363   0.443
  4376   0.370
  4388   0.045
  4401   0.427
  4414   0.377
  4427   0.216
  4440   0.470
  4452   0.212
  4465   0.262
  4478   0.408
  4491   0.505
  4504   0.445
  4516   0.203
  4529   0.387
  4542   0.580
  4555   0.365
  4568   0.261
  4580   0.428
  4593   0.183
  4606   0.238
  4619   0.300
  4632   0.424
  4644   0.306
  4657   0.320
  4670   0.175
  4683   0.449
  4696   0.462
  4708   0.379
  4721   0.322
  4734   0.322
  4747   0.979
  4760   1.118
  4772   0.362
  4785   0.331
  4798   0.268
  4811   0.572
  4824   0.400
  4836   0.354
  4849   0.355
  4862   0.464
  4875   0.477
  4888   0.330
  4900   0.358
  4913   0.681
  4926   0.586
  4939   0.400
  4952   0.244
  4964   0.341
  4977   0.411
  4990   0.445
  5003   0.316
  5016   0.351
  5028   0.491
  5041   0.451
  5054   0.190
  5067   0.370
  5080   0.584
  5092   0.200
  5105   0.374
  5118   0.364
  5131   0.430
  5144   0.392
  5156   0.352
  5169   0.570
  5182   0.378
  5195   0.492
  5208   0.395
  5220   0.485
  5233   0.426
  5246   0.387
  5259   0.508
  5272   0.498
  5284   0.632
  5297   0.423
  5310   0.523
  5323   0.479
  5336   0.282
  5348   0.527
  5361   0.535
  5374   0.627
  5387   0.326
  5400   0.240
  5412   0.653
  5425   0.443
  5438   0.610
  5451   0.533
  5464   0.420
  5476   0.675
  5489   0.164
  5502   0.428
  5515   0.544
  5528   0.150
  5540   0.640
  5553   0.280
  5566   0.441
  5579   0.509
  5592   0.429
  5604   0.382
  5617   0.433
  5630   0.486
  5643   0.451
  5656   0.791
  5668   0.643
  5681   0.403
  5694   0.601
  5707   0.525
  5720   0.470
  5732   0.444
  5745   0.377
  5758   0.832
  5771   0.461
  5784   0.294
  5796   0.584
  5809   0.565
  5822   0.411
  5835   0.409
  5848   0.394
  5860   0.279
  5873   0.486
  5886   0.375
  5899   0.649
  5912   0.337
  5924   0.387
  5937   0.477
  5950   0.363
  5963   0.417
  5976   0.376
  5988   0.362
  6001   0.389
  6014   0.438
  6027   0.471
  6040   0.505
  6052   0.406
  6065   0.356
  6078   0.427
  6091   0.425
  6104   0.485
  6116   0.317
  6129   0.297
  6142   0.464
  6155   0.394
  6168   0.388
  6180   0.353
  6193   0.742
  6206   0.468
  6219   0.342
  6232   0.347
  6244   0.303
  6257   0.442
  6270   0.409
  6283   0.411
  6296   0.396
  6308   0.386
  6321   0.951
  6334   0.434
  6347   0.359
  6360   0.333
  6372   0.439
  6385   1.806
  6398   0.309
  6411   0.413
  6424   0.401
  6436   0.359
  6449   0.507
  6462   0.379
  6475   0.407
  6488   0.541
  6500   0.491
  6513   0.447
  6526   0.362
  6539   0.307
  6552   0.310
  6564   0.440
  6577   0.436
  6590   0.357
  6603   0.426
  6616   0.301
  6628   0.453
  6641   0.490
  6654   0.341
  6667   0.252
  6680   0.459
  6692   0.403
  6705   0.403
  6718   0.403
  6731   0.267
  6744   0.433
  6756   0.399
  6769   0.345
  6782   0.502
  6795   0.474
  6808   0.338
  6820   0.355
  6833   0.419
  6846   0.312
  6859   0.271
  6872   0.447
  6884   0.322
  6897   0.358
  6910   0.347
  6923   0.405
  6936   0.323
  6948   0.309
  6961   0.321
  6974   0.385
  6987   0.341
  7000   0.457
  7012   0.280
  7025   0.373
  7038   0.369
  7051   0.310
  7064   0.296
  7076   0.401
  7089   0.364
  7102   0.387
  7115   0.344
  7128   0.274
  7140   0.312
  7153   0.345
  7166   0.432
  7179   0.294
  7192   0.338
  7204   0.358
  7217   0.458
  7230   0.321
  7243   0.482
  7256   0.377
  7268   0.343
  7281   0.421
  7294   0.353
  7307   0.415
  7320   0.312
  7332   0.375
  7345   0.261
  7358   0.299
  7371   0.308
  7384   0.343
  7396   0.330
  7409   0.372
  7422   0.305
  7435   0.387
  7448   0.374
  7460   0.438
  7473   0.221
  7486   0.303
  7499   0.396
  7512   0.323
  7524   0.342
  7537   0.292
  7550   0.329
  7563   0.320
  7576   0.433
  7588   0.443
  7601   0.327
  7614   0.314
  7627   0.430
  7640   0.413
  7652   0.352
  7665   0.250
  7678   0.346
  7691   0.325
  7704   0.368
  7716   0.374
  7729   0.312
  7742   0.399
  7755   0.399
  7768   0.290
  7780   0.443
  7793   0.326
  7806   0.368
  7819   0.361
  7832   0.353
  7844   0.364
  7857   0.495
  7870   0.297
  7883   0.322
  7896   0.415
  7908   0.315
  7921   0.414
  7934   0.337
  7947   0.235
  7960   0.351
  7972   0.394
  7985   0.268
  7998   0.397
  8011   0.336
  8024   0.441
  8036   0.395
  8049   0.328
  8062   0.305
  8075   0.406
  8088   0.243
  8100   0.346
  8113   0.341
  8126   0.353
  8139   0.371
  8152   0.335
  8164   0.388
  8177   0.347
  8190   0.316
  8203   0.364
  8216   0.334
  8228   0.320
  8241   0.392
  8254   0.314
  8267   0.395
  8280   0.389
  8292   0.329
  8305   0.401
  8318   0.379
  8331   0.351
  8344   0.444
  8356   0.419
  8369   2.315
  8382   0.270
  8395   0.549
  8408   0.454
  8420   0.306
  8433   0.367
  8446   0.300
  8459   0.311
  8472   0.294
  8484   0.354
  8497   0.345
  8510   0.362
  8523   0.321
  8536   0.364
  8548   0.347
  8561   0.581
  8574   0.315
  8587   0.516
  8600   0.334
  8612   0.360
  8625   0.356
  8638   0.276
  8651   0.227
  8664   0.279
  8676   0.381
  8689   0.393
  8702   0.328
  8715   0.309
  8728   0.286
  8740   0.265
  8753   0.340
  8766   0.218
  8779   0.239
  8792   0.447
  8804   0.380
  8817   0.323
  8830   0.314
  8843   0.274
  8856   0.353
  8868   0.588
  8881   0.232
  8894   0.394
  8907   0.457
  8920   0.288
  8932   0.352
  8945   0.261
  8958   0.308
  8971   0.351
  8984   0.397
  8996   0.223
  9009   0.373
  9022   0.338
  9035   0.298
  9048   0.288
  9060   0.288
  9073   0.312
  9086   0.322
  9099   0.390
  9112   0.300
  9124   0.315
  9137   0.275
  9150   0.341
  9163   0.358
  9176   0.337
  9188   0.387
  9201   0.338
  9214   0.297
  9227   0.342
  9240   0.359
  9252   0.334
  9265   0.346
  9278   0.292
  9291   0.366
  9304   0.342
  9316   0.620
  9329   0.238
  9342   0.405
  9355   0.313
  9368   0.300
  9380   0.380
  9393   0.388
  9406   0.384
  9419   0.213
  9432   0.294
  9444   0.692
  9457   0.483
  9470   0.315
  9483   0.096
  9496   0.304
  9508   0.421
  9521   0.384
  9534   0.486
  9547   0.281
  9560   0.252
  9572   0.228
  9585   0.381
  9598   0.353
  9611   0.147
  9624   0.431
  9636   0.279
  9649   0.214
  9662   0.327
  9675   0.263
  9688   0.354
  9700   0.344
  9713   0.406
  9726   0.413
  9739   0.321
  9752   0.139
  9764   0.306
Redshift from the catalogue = 0.275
